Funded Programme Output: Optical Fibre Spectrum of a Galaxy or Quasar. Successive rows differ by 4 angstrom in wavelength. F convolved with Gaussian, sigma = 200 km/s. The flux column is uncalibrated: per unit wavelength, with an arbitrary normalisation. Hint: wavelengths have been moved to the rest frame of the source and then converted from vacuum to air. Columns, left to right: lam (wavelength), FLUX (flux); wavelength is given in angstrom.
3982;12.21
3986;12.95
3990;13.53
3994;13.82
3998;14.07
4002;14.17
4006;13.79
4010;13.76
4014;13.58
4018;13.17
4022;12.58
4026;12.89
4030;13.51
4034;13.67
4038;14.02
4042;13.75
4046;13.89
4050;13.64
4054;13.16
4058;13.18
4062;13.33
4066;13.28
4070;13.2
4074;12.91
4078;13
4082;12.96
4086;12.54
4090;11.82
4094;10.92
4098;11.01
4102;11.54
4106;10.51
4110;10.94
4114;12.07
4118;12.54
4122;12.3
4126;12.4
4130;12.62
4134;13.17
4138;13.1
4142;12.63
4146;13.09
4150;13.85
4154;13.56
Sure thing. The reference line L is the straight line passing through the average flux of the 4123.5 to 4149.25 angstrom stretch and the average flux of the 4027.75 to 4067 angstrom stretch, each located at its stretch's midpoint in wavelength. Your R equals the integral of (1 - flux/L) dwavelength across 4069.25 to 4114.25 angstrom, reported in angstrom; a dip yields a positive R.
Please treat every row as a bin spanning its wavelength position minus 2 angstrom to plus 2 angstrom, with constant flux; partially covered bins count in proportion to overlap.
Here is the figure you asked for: 4.4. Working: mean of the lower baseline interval 13.5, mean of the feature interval 11.9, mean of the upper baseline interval 12.9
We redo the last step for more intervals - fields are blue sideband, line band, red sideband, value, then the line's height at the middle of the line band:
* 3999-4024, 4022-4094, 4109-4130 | -1.1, 12.9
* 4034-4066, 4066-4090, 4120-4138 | 0.7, 13.2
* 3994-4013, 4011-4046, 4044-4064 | 0.6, 13.7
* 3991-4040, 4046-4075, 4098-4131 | -1.2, 12.8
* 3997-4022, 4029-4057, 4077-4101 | -1.5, 12.9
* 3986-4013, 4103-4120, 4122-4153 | 2.1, 13.1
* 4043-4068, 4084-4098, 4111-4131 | 1.3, 12.8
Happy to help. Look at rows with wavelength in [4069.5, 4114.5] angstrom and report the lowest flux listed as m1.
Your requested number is 10.51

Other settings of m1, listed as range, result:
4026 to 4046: 12.89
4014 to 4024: 12.58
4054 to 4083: 12.91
